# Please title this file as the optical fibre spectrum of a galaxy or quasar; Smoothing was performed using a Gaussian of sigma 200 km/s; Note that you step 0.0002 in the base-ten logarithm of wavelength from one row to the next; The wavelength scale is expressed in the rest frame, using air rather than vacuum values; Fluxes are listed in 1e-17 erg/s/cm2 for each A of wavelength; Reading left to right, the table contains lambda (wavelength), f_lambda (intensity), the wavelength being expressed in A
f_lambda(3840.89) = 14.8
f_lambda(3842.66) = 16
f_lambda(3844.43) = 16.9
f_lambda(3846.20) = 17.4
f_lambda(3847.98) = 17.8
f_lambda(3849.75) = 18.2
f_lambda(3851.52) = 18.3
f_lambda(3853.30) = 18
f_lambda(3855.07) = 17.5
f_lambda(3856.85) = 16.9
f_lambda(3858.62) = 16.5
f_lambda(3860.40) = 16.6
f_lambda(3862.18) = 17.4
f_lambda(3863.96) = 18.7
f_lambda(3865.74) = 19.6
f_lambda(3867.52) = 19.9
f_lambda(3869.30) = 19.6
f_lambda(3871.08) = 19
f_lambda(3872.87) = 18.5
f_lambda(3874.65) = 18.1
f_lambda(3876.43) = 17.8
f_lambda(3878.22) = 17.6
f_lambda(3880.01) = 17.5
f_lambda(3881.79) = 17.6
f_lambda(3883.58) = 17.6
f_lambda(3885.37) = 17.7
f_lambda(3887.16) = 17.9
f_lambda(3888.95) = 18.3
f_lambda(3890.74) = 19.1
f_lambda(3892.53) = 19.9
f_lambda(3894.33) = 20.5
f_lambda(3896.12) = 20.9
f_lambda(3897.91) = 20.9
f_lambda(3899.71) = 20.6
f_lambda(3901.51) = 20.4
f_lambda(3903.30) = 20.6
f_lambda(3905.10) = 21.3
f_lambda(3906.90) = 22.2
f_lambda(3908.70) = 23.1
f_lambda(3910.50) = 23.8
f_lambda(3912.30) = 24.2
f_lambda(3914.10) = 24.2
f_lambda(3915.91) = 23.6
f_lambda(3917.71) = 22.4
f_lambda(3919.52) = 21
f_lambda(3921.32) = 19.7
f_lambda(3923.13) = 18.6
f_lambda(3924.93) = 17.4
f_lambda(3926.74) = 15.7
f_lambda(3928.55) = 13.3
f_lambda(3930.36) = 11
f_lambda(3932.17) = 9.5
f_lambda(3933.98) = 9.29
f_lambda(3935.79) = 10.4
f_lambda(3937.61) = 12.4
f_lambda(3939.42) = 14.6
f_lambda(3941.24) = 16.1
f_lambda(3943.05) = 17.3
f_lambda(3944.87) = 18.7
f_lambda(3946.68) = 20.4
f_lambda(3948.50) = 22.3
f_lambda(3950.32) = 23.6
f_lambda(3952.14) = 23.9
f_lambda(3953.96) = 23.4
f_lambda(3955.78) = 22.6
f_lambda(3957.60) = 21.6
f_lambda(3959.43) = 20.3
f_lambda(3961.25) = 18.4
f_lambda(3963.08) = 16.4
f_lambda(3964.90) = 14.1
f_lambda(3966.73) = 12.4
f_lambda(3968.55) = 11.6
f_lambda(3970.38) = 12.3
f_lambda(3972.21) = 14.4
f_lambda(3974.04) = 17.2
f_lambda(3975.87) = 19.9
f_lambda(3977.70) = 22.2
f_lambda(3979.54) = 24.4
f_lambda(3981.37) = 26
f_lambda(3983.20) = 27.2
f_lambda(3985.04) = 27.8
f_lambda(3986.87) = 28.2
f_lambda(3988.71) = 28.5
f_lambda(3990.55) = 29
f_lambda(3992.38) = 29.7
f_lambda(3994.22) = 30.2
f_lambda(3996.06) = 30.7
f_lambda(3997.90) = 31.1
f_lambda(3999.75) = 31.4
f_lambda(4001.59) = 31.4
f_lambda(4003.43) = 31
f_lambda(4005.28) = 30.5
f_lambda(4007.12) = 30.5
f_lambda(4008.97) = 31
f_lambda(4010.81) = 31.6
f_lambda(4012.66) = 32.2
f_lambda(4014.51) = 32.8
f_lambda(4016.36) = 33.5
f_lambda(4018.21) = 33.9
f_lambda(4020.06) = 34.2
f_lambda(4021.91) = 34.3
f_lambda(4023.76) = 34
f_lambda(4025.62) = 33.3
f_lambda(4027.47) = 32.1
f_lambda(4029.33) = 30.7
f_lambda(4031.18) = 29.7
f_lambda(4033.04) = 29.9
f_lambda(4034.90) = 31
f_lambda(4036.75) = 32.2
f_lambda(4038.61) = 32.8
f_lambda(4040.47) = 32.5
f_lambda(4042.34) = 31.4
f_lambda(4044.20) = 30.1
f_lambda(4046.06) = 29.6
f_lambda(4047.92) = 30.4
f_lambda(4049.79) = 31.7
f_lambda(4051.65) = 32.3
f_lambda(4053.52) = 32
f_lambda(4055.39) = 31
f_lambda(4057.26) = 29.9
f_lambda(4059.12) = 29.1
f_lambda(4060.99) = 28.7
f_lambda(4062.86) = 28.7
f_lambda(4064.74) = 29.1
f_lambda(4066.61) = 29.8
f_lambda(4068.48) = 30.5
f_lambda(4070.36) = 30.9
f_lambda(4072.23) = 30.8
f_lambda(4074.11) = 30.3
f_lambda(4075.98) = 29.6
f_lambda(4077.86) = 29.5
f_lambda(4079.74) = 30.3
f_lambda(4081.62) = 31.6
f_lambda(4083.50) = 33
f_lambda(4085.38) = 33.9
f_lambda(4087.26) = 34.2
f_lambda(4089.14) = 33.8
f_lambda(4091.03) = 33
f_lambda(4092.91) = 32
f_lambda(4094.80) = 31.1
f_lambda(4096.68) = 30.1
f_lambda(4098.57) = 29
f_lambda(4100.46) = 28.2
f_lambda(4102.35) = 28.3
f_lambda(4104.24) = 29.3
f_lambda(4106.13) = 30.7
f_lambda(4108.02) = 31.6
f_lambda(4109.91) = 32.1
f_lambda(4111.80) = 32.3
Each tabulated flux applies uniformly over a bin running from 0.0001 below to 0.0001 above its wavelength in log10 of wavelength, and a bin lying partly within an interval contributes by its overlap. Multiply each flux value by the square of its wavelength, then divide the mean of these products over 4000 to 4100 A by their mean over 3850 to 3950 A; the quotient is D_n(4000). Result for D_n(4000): 1.84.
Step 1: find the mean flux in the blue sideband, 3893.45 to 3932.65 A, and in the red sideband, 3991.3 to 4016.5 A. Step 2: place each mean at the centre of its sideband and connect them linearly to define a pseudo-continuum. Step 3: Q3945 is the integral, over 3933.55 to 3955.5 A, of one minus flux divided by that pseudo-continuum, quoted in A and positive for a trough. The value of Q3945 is 5.4 A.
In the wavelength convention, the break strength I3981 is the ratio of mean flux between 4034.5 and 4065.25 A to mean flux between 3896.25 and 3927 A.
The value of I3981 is 1.4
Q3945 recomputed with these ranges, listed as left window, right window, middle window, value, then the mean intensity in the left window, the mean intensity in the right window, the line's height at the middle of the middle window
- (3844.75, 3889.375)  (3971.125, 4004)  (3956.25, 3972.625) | 5.87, 18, 26.6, 24.9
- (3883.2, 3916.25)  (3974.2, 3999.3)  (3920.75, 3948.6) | 9.79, 20.9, 27.1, 23.4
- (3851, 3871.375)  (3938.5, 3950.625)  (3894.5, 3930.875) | -3.58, 18.1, 18.8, 18.5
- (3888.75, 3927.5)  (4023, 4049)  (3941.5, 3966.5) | 4.78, 20.9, 31.4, 24.7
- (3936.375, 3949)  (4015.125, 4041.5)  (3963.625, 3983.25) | 4.22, 17.1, 32.4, 22.6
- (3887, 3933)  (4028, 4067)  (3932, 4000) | 9.95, 19.7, 30.6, 24.1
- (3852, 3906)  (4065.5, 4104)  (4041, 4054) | -1.06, 18.8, 31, 28.7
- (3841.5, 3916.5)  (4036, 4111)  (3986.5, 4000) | -1.95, 19.2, 30.9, 26.1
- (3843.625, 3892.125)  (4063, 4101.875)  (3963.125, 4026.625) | -2.77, 18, 30.9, 25.7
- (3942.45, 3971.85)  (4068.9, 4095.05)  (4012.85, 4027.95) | -4.93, 18.6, 31.7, 25.3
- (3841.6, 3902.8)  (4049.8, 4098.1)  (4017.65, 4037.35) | -2.94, 18.4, 31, 28.1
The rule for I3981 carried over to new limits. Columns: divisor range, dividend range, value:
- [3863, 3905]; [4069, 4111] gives 1.63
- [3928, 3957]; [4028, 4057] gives 1.84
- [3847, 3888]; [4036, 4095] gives 1.73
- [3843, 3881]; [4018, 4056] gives 1.77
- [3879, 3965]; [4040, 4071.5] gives 1.61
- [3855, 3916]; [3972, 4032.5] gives 1.50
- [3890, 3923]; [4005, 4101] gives 1.46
